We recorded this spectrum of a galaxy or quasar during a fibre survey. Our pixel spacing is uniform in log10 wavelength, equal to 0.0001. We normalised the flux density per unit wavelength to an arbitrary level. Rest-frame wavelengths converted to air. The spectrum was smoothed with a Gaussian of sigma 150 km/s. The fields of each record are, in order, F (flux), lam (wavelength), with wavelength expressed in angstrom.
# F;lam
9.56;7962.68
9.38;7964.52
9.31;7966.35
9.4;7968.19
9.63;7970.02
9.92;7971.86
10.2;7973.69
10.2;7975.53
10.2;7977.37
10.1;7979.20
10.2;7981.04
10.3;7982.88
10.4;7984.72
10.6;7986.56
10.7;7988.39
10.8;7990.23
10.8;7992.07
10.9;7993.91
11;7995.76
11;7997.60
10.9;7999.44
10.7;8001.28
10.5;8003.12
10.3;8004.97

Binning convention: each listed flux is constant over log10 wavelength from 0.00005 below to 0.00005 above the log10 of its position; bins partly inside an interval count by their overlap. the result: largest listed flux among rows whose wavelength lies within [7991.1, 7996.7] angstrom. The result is 11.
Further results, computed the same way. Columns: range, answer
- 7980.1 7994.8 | 10.9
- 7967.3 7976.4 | 10.2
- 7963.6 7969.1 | 9.4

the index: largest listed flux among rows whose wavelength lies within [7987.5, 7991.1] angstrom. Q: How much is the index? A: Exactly 10.8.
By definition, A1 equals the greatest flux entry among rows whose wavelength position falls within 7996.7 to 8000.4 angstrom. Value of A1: 11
